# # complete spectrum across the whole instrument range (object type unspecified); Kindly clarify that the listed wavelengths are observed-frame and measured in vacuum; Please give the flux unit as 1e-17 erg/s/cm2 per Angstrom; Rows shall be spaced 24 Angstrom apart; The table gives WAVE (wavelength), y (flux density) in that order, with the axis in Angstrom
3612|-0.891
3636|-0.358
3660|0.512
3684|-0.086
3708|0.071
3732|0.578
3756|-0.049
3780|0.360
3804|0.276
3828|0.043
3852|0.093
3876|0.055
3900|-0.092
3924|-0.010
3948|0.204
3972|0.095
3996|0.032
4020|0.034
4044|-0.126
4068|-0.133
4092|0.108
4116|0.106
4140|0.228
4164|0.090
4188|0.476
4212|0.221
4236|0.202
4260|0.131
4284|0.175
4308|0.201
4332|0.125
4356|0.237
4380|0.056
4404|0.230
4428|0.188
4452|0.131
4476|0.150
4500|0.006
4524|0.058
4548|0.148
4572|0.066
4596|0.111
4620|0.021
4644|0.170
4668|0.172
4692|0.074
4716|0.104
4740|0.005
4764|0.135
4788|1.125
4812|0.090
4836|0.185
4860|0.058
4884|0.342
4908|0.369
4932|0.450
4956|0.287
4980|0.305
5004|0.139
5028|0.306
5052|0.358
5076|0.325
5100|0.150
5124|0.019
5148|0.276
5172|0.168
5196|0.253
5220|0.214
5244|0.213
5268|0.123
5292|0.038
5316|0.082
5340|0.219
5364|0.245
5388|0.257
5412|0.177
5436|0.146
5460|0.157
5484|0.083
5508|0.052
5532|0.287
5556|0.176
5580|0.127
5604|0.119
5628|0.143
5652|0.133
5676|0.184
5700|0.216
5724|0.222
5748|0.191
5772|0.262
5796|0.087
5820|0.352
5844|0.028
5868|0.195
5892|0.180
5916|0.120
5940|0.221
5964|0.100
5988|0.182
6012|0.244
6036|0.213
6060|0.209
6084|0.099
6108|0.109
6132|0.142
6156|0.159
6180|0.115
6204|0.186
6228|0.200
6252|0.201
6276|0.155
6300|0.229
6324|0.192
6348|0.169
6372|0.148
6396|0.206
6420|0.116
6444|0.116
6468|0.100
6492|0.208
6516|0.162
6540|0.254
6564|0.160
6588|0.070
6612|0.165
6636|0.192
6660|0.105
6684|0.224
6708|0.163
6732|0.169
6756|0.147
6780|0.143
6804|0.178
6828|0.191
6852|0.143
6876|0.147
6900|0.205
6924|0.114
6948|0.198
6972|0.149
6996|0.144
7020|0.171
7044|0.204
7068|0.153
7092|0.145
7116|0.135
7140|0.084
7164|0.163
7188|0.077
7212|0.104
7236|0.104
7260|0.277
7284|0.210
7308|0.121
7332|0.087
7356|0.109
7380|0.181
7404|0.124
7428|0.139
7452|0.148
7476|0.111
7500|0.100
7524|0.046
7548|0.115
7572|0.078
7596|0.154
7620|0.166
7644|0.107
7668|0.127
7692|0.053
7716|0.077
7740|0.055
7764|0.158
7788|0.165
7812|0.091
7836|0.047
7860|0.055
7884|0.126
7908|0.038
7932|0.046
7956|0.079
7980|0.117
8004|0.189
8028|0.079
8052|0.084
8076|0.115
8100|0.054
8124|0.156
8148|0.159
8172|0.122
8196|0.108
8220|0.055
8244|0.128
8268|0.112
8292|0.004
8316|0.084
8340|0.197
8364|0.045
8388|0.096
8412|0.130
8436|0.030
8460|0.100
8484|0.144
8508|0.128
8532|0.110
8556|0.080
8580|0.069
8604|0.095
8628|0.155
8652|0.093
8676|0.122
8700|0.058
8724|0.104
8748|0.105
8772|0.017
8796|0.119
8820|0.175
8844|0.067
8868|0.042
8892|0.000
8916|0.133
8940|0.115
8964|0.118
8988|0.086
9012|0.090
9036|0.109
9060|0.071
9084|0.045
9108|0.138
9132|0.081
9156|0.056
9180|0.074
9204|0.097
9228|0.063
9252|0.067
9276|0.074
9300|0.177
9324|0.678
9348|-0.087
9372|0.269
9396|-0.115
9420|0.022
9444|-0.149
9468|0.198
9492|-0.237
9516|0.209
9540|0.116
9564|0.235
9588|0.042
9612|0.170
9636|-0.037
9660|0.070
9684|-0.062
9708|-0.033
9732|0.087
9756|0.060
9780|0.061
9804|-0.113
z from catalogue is 0.28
